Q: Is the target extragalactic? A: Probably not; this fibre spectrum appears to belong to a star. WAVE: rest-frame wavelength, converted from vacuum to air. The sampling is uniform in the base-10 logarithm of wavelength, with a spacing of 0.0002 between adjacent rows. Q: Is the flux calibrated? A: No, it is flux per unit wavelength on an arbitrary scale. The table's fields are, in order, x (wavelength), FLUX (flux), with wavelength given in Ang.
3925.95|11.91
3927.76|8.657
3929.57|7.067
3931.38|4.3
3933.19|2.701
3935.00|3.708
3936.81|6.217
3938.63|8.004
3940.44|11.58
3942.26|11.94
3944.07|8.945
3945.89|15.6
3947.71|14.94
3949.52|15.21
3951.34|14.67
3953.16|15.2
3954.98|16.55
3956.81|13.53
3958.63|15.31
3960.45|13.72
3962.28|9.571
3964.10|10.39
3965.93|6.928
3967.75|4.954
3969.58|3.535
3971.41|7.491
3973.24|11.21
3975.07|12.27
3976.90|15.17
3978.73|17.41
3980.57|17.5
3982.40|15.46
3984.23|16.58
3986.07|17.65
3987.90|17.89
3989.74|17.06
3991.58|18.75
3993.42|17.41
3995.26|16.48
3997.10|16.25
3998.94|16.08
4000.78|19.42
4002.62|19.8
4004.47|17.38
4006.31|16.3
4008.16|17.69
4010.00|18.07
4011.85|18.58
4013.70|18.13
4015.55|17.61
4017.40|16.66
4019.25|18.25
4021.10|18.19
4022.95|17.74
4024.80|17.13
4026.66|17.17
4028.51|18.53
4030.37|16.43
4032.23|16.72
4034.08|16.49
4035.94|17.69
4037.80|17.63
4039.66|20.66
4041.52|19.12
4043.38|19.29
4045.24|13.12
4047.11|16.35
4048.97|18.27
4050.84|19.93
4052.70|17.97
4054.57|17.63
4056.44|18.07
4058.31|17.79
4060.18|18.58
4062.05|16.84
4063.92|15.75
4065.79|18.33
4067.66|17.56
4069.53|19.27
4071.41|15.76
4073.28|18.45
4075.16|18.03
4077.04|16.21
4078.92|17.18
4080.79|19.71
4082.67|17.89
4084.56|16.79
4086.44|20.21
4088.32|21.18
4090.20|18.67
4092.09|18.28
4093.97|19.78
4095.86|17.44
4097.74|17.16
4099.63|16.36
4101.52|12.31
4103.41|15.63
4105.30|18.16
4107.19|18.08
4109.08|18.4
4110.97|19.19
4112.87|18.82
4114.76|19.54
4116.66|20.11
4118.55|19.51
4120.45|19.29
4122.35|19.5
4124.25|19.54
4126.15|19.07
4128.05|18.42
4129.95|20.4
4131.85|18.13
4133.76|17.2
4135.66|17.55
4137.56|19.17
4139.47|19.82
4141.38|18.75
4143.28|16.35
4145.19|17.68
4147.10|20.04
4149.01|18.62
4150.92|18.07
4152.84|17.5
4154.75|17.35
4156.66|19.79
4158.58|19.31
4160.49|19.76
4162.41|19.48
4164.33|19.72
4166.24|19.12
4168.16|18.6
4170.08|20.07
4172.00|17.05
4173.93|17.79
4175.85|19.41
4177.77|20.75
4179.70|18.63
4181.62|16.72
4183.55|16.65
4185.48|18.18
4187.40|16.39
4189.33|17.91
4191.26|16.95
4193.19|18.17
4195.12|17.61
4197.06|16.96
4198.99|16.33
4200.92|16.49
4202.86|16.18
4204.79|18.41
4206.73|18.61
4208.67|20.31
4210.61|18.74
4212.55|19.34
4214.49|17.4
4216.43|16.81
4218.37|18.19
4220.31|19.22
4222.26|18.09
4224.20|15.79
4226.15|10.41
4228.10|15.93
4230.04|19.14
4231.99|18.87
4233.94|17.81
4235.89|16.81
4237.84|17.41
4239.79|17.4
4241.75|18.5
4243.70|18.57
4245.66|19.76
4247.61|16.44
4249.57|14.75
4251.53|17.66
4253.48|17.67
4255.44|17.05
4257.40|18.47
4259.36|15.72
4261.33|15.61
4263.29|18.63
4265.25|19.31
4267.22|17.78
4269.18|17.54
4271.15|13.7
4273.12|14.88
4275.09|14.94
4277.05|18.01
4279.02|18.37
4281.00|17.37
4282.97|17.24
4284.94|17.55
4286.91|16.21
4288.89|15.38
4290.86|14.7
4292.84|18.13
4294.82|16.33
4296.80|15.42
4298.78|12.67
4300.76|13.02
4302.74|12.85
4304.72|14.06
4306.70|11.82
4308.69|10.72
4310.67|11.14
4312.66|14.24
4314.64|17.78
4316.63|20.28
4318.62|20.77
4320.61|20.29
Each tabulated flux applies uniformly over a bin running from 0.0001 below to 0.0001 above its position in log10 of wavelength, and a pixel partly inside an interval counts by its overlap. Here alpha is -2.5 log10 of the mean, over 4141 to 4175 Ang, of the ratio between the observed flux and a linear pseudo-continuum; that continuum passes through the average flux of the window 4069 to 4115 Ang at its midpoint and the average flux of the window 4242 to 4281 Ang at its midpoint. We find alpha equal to -0.06 mag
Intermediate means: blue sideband 17.9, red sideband 17.1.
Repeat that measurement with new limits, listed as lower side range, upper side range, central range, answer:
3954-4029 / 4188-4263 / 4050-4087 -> -0.12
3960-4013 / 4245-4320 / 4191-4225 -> -0.13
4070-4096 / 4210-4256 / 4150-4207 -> -0.02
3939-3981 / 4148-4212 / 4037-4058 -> -0.23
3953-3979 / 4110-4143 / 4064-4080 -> -0.07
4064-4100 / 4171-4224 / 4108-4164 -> -0.05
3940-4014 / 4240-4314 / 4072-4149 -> -0.20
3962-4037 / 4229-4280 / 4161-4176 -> -0.13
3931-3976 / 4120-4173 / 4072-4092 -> -0.15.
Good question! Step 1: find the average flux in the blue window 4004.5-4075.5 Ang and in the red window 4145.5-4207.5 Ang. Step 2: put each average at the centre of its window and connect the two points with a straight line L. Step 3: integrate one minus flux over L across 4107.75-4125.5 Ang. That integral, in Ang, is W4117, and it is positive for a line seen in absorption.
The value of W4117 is -1.3 Ang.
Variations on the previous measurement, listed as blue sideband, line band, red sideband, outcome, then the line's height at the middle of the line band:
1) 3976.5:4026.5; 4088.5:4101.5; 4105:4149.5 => 0.5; 18.5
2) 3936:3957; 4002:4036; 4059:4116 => -5.0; 15.4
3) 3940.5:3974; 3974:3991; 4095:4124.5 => -4.8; 12.7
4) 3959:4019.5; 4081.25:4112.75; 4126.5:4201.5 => -1.6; 17.1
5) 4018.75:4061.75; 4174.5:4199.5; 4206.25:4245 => -0.1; 17.7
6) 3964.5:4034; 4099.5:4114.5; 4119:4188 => 0.4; 17.8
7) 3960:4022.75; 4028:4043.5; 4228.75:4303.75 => -2.5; 15.5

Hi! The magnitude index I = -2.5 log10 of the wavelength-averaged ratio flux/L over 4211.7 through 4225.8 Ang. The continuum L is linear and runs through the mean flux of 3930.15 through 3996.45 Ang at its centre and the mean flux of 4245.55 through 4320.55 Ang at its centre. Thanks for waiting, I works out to -0.14 mag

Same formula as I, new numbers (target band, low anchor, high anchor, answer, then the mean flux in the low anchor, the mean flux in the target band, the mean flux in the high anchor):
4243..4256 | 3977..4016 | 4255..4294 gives -0.03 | 17.4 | 17.4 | 16.8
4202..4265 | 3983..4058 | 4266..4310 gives -0.11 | 17.6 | 17.5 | 15.4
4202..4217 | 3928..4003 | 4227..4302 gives -0.14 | 12.7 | 18.3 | 16.8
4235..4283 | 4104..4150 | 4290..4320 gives -0.08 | 18.8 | 17.2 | 15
